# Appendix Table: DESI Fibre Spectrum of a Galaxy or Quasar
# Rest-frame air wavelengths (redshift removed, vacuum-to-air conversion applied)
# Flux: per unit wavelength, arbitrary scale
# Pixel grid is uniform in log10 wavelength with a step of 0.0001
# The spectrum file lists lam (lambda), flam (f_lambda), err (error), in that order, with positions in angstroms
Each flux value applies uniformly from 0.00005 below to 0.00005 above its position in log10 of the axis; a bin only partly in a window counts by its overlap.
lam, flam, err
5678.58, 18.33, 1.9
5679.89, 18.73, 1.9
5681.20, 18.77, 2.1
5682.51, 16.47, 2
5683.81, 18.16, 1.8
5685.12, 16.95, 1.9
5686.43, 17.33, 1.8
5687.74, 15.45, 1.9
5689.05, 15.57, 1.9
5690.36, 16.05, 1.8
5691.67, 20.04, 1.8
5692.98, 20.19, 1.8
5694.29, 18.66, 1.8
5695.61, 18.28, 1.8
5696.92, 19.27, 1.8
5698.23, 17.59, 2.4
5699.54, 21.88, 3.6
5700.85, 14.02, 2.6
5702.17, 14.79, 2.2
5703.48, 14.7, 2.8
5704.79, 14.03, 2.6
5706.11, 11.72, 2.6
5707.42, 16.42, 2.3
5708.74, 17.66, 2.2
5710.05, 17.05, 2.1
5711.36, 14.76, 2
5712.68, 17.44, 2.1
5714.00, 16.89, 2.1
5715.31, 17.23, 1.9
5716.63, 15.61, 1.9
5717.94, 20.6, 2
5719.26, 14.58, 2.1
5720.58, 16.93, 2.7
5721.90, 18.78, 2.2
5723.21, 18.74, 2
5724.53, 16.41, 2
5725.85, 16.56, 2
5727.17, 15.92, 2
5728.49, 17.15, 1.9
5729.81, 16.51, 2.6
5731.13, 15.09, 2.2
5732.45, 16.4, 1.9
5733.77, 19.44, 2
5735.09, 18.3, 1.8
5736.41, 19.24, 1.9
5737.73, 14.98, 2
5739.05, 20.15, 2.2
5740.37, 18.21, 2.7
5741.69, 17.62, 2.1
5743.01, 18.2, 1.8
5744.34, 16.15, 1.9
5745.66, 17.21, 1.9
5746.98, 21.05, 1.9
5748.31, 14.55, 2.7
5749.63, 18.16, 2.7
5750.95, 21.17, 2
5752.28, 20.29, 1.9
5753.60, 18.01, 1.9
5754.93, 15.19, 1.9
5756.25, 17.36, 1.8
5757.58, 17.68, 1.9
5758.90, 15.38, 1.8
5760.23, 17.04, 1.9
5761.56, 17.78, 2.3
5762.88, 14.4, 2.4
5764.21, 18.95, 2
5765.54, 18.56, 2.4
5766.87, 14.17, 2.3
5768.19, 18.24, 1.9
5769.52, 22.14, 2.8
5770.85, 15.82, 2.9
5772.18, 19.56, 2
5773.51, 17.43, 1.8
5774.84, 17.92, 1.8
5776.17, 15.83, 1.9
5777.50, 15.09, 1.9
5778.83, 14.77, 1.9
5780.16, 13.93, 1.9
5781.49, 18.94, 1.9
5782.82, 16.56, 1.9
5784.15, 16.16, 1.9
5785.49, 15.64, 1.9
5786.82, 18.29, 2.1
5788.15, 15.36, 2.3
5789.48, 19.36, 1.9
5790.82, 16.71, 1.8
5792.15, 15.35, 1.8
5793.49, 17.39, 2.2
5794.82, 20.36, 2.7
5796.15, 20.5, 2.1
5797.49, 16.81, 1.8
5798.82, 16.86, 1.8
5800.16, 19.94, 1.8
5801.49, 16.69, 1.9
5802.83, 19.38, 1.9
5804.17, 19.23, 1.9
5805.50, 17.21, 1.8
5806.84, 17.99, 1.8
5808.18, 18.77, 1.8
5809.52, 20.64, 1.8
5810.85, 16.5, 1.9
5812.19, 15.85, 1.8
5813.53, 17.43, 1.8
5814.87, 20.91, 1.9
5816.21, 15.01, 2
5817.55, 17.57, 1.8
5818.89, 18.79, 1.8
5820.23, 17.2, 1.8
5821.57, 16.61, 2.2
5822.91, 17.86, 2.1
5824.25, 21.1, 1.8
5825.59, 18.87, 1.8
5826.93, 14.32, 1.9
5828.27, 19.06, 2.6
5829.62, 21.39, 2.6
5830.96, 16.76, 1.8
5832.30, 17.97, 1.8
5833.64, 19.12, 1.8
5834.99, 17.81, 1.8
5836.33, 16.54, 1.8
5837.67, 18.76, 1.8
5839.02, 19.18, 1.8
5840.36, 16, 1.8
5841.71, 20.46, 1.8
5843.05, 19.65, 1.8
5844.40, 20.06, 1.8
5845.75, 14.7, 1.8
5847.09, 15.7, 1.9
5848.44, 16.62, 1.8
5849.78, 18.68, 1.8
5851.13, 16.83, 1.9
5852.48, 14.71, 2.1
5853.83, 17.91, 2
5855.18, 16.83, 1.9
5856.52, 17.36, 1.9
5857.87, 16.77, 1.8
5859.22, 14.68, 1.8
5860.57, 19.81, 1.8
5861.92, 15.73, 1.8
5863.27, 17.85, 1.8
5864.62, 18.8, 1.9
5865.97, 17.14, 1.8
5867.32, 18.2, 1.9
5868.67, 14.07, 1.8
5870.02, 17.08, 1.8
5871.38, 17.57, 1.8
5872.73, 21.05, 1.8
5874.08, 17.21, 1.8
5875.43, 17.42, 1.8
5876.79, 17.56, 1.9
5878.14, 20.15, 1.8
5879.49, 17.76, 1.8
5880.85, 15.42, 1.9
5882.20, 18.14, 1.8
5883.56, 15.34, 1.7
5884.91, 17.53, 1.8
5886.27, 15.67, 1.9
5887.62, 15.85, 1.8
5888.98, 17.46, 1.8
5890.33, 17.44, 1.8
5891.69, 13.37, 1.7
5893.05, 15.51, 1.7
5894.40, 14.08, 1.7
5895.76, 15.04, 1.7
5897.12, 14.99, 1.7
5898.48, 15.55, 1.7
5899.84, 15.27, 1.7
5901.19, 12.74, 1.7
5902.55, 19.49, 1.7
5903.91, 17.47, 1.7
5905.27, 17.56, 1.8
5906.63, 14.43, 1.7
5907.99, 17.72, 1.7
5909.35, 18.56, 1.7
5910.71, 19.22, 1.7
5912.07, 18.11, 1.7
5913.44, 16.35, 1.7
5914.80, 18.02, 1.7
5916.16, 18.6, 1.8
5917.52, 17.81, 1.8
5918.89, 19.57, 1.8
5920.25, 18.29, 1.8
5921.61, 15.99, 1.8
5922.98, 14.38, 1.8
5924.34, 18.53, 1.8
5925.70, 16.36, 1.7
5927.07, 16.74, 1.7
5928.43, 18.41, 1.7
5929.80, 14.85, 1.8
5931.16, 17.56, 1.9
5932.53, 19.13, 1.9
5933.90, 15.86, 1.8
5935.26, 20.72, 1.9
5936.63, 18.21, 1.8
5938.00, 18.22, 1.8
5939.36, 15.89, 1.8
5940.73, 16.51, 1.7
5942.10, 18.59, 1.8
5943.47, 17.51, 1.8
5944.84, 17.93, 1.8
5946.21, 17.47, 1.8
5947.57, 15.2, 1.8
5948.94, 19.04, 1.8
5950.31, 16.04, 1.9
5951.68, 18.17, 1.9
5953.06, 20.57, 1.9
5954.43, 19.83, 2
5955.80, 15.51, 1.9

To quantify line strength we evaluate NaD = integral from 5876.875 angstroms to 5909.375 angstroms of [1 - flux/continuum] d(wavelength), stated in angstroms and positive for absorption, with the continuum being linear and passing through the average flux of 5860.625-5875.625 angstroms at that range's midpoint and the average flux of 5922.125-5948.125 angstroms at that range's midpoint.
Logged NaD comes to 2.09 angstroms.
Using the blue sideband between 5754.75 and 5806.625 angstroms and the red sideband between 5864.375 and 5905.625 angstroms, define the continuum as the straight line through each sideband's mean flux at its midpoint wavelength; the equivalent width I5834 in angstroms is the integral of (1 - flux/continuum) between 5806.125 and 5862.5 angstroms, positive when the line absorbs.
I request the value -2.5 angstroms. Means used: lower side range 17.3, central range 17.7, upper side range 16.7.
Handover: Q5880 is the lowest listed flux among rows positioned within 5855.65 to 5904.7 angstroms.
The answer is 12.74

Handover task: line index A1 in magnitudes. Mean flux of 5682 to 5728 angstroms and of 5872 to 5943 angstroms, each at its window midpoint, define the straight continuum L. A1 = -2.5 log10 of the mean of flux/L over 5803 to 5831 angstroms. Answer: -0.067 mag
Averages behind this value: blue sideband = 16.9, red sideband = 17.1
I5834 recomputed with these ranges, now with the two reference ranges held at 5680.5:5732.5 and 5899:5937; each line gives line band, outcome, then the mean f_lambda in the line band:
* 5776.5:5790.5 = 0.6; 16.4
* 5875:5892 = 0.3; 16.9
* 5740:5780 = -0.9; 17.4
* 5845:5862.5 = 0.6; 16.7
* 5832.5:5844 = -0.9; 18.5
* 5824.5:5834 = -0.6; 18.3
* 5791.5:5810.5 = -1.4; 18.3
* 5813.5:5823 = -0.3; 17.7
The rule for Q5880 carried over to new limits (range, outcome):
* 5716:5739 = 14.58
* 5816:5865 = 14.32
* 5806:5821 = 15.01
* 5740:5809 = 13.93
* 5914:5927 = 14.38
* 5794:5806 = 16.69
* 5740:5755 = 14.55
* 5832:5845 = 16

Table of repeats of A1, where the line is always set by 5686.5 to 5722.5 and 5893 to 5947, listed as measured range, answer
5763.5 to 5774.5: -0.07 mag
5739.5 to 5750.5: -0.05 mag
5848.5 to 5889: -0.01 mag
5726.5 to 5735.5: 0.00 mag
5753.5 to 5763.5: 0.03 mag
